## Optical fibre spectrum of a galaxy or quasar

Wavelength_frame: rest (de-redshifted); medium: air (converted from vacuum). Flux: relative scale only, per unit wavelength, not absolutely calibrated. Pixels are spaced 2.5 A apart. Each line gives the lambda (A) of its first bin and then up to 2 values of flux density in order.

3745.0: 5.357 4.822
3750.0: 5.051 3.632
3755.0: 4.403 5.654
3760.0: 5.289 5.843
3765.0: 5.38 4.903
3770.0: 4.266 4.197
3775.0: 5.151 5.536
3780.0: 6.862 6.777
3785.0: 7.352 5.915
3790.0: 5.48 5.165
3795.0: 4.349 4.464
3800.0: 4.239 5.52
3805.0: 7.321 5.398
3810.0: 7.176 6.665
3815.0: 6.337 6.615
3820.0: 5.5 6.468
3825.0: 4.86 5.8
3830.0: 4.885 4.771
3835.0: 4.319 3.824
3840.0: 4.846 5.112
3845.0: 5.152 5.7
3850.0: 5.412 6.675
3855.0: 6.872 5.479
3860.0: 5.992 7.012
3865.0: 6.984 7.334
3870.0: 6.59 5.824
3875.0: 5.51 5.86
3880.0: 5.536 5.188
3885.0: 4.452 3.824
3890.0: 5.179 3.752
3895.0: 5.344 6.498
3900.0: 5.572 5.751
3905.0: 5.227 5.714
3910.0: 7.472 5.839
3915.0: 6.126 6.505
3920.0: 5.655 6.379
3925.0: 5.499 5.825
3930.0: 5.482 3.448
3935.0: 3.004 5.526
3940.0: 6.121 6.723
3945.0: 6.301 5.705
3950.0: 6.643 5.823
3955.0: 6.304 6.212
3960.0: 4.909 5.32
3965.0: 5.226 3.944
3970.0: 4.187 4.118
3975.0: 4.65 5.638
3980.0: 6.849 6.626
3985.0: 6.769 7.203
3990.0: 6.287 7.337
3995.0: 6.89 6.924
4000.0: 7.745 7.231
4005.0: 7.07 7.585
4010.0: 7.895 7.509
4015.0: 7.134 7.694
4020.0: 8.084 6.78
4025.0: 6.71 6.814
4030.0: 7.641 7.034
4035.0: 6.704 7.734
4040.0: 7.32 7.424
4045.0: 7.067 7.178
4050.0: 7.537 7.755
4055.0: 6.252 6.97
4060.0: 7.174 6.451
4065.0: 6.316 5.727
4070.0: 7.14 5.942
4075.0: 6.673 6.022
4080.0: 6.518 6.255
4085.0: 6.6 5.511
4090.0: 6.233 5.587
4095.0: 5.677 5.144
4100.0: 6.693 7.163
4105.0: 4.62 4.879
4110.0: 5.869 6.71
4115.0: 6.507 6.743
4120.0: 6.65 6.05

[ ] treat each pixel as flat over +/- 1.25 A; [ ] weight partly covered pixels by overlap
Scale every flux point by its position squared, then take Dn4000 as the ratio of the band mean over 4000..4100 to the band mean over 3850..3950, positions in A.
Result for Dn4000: 1.3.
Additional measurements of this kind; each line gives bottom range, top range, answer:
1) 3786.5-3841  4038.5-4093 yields 1.38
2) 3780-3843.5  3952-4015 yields 1.23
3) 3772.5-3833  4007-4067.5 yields 1.40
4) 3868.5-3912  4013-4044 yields 1.41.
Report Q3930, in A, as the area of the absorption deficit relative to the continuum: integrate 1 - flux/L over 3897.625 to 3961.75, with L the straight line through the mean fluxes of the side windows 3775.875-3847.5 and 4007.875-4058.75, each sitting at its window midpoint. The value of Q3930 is 7.1 A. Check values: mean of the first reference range 5.6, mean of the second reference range 7.27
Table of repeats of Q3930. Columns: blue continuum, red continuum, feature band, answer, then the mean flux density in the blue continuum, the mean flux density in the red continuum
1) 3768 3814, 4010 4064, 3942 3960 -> 1.4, 5.65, 7.2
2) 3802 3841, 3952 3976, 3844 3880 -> -4.4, 5.65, 5.05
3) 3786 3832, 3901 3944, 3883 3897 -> 2.5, 5.67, 5.67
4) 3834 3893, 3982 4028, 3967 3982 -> 4.0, 5.55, 7.19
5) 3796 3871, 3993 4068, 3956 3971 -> 3.8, 5.77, 7.16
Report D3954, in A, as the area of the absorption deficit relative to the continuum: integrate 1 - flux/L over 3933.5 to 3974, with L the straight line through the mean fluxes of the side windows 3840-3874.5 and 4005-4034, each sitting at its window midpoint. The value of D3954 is 8.7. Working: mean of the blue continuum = 6.1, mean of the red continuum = 7.33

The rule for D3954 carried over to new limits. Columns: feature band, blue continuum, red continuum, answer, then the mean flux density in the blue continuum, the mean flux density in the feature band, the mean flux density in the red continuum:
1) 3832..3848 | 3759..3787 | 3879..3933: 2.2 A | 5.61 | 4.78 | 5.49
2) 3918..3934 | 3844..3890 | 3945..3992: 1.1 A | 5.84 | 5.4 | 5.73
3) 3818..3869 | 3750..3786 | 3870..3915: -2.2 A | 5.35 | 5.67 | 5.49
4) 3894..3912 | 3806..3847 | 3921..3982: -1.6 A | 5.5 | 5.94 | 5.43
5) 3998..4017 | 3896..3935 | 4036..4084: -3.1 A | 5.71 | 7.44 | 6.81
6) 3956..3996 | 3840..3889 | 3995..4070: 5.6 A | 5.79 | 5.76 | 7.15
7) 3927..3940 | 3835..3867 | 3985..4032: 3.6 A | 5.74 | 4.73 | 7.24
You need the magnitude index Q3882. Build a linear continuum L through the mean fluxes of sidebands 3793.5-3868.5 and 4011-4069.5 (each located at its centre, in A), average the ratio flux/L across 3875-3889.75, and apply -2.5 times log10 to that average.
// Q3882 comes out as 0.20 mag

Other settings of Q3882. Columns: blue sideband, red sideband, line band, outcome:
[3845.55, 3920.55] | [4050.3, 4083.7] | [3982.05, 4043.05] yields -0.14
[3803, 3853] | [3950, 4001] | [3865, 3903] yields 0.04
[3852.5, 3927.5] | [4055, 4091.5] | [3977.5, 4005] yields -0.13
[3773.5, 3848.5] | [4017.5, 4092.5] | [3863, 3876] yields -0.11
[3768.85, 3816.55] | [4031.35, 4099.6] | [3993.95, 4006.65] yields -0.13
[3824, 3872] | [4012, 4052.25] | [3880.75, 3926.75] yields 0.11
